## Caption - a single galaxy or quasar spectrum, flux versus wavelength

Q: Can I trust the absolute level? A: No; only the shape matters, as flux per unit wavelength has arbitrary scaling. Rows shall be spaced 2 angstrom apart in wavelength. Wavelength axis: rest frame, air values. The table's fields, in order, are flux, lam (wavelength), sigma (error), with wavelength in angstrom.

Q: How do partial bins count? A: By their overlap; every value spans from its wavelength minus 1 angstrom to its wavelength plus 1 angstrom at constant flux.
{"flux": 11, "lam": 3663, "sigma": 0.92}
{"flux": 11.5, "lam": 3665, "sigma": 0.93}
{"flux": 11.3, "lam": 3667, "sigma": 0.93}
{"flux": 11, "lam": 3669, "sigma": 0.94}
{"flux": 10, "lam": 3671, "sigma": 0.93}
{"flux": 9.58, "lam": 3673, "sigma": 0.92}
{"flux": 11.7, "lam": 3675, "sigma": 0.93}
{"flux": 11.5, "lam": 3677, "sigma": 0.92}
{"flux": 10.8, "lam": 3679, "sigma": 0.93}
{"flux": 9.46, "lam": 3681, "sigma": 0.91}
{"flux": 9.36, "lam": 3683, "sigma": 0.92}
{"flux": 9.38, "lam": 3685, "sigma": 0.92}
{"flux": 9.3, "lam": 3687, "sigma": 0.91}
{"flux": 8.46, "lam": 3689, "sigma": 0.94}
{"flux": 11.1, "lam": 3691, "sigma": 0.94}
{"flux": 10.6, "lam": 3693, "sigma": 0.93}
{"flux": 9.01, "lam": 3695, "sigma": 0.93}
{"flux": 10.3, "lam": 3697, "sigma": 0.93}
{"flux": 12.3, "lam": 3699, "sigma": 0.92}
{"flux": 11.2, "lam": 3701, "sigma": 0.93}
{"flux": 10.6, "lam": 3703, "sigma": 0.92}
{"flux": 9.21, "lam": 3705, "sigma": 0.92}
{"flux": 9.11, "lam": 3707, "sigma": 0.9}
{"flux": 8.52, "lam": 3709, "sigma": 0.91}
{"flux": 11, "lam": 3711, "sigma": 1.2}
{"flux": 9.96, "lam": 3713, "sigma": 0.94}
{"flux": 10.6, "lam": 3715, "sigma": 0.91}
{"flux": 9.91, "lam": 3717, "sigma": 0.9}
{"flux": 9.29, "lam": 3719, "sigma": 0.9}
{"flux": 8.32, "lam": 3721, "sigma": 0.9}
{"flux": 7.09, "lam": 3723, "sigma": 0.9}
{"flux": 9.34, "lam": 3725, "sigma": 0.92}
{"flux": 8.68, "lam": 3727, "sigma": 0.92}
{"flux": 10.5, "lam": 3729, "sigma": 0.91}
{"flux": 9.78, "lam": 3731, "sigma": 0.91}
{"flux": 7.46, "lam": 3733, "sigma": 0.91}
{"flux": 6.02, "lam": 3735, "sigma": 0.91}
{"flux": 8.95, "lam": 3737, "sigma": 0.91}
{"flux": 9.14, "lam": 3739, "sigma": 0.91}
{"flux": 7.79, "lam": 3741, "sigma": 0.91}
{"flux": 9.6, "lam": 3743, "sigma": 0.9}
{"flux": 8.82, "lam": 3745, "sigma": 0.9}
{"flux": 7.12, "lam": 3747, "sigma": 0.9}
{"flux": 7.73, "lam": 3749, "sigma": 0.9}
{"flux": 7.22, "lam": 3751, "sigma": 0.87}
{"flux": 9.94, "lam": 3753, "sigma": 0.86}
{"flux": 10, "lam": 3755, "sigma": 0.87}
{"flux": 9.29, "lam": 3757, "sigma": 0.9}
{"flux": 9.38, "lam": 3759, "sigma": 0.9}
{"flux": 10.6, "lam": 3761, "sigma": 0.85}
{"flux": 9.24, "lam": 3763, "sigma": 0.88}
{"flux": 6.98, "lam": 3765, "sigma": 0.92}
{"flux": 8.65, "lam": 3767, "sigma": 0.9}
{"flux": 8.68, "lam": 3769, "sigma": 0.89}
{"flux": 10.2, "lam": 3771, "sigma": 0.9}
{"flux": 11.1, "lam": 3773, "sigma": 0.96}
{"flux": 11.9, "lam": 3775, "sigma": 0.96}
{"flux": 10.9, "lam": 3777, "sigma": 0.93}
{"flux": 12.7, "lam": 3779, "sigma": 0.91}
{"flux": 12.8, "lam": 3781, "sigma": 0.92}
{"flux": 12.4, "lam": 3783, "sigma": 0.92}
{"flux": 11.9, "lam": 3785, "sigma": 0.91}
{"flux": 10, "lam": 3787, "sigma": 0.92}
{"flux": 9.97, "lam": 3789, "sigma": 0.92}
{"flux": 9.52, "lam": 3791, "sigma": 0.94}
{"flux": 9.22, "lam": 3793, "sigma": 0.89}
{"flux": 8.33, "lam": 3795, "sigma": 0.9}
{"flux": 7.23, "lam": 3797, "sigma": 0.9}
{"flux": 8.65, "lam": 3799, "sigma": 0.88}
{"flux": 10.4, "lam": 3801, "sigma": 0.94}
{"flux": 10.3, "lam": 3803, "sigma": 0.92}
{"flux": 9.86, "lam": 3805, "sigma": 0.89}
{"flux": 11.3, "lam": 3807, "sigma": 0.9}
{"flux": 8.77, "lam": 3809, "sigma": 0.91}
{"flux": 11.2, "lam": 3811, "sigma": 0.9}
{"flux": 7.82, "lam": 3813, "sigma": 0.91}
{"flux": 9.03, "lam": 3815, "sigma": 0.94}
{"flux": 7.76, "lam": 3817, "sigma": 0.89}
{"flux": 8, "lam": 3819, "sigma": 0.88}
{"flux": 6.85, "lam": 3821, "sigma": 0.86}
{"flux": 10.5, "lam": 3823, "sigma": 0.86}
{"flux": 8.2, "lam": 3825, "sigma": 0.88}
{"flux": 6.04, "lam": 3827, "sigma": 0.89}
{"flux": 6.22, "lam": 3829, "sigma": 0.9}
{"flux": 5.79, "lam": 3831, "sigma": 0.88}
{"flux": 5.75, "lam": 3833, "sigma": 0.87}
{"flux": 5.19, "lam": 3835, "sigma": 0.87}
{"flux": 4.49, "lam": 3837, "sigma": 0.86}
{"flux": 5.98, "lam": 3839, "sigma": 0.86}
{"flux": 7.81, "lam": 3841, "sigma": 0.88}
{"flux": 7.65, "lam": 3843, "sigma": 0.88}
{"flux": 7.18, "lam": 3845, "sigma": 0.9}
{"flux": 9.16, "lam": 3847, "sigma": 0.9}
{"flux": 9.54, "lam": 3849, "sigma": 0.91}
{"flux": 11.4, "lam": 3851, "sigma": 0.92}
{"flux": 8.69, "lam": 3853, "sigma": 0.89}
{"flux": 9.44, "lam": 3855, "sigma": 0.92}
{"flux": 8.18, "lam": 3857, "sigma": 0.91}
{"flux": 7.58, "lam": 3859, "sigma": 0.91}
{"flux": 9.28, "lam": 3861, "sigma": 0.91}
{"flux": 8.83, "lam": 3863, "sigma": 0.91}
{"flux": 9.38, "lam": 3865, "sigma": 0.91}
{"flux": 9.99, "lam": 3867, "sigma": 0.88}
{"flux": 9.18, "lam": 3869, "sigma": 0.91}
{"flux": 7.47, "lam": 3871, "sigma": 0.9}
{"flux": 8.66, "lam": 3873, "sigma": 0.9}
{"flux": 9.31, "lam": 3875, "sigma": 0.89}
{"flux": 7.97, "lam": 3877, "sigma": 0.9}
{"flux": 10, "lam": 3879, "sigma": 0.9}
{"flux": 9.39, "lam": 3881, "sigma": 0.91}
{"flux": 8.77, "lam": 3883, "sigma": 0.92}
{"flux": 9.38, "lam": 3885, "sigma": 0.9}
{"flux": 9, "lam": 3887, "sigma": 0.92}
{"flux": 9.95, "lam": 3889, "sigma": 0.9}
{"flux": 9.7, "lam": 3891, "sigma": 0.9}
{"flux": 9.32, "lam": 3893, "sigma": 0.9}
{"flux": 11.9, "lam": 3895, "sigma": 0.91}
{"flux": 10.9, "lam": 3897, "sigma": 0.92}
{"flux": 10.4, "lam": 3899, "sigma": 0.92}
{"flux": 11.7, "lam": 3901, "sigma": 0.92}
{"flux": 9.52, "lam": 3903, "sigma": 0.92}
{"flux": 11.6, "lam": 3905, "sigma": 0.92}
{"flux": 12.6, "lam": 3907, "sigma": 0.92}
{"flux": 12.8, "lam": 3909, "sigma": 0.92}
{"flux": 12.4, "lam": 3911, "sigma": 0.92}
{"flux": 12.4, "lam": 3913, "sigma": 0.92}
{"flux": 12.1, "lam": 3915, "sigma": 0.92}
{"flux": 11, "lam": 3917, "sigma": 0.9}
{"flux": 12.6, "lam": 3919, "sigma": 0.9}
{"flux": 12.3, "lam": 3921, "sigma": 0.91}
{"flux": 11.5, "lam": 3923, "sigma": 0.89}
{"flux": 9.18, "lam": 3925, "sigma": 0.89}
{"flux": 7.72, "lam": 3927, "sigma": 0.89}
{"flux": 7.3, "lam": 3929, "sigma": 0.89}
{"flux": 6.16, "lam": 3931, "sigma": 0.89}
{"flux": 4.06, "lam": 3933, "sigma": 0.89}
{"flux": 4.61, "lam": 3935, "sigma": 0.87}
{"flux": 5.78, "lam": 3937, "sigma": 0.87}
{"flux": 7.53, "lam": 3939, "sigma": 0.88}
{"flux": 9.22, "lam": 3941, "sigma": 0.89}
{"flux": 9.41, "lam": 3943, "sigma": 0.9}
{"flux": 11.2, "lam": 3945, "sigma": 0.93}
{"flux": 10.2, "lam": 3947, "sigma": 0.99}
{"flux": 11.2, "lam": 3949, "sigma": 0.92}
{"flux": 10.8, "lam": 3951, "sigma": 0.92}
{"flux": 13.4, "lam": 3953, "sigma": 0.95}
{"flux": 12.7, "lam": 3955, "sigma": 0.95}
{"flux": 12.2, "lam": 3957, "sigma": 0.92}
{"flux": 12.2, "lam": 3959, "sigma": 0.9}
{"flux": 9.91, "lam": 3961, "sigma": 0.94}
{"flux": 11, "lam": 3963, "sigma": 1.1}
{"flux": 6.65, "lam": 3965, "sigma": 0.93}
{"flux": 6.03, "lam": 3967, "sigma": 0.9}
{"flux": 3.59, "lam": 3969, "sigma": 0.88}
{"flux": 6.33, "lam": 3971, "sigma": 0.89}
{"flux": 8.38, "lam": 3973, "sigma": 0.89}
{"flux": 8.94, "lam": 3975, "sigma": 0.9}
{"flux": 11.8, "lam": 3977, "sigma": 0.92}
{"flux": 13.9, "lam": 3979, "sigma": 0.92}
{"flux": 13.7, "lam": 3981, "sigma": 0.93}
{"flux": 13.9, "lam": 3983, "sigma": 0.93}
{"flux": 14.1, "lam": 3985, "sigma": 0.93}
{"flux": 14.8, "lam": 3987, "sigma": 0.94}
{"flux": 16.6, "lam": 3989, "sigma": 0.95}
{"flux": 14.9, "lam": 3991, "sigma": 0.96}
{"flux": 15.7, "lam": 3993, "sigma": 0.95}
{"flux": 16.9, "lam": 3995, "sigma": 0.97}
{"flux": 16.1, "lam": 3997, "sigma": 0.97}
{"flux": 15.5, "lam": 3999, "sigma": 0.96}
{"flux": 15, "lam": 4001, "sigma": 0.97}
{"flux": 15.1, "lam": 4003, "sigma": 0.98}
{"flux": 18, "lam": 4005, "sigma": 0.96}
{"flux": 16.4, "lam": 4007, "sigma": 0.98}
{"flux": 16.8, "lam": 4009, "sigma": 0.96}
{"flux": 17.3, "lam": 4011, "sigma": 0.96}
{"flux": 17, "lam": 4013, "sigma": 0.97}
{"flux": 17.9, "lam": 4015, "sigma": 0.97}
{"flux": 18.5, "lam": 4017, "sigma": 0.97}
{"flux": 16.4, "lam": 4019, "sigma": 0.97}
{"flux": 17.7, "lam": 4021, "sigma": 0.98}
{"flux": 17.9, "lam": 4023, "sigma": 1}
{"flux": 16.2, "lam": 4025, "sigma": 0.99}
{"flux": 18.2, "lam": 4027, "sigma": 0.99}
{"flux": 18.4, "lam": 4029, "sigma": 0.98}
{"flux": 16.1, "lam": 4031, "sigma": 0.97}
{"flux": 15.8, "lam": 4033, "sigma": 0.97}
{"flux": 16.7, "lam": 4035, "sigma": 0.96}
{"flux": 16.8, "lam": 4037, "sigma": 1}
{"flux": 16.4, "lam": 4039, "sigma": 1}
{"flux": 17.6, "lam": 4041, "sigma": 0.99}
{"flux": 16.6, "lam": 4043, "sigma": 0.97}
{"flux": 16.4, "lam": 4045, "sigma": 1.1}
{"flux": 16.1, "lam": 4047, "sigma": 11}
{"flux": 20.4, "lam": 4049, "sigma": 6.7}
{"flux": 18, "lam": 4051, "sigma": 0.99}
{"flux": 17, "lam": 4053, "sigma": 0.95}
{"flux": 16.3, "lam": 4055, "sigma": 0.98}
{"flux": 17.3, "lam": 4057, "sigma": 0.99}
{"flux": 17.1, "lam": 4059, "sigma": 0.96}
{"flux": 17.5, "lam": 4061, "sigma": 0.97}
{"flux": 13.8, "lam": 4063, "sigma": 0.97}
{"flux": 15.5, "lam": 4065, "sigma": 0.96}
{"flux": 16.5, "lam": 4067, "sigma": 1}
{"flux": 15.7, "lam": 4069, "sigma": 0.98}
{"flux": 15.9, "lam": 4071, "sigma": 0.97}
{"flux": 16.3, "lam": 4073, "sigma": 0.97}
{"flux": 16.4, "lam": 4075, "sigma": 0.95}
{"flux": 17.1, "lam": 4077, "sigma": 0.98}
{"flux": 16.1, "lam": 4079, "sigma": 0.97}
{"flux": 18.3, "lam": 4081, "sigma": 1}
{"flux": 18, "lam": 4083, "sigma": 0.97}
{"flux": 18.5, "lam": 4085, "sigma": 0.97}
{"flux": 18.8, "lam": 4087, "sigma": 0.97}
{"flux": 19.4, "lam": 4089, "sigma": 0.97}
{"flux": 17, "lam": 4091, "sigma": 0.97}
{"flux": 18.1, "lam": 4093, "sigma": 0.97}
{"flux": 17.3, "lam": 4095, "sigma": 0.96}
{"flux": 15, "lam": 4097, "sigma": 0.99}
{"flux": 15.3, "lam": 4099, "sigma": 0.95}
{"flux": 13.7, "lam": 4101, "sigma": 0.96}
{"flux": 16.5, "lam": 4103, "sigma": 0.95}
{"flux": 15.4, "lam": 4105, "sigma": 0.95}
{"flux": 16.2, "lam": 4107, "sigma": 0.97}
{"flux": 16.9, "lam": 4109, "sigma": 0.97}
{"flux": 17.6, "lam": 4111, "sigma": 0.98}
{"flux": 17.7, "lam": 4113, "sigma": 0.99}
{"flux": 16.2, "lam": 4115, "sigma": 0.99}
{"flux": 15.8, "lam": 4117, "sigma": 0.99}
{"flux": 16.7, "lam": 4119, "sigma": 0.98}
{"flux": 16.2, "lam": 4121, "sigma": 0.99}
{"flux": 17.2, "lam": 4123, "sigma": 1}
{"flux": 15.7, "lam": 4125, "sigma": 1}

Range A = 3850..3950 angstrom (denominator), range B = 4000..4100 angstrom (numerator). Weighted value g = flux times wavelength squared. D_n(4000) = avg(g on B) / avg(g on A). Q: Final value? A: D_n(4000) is 1.90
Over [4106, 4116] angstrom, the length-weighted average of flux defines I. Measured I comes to 16.9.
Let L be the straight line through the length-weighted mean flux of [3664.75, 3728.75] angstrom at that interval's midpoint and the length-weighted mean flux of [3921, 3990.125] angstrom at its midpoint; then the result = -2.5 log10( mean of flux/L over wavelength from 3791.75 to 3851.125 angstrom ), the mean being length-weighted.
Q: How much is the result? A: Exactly 0.22 mag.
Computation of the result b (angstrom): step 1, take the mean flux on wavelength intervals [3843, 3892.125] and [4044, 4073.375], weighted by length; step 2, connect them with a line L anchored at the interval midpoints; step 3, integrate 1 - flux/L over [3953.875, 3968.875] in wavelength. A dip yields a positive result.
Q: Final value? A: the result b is 3.5 angstrom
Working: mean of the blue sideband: 9.03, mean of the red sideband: 16.7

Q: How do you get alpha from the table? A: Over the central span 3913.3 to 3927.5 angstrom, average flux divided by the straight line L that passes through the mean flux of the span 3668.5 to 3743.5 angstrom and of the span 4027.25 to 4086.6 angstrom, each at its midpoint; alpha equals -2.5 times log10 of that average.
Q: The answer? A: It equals 0.26 mag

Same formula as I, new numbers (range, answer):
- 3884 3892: 9.51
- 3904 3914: 12.4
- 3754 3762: 9.82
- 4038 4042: 17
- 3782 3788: 11.4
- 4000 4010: 16.3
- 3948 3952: 11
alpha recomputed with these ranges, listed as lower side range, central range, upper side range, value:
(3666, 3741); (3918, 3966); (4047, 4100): 0.45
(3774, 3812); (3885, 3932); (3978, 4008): 0.24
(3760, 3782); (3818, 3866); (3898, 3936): 0.29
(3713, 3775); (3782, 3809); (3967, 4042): 0.03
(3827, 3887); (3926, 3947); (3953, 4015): 0.46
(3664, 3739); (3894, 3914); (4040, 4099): 0.18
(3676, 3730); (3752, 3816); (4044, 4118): 0.14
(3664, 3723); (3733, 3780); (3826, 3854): -0.04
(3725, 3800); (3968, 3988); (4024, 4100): 0.33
